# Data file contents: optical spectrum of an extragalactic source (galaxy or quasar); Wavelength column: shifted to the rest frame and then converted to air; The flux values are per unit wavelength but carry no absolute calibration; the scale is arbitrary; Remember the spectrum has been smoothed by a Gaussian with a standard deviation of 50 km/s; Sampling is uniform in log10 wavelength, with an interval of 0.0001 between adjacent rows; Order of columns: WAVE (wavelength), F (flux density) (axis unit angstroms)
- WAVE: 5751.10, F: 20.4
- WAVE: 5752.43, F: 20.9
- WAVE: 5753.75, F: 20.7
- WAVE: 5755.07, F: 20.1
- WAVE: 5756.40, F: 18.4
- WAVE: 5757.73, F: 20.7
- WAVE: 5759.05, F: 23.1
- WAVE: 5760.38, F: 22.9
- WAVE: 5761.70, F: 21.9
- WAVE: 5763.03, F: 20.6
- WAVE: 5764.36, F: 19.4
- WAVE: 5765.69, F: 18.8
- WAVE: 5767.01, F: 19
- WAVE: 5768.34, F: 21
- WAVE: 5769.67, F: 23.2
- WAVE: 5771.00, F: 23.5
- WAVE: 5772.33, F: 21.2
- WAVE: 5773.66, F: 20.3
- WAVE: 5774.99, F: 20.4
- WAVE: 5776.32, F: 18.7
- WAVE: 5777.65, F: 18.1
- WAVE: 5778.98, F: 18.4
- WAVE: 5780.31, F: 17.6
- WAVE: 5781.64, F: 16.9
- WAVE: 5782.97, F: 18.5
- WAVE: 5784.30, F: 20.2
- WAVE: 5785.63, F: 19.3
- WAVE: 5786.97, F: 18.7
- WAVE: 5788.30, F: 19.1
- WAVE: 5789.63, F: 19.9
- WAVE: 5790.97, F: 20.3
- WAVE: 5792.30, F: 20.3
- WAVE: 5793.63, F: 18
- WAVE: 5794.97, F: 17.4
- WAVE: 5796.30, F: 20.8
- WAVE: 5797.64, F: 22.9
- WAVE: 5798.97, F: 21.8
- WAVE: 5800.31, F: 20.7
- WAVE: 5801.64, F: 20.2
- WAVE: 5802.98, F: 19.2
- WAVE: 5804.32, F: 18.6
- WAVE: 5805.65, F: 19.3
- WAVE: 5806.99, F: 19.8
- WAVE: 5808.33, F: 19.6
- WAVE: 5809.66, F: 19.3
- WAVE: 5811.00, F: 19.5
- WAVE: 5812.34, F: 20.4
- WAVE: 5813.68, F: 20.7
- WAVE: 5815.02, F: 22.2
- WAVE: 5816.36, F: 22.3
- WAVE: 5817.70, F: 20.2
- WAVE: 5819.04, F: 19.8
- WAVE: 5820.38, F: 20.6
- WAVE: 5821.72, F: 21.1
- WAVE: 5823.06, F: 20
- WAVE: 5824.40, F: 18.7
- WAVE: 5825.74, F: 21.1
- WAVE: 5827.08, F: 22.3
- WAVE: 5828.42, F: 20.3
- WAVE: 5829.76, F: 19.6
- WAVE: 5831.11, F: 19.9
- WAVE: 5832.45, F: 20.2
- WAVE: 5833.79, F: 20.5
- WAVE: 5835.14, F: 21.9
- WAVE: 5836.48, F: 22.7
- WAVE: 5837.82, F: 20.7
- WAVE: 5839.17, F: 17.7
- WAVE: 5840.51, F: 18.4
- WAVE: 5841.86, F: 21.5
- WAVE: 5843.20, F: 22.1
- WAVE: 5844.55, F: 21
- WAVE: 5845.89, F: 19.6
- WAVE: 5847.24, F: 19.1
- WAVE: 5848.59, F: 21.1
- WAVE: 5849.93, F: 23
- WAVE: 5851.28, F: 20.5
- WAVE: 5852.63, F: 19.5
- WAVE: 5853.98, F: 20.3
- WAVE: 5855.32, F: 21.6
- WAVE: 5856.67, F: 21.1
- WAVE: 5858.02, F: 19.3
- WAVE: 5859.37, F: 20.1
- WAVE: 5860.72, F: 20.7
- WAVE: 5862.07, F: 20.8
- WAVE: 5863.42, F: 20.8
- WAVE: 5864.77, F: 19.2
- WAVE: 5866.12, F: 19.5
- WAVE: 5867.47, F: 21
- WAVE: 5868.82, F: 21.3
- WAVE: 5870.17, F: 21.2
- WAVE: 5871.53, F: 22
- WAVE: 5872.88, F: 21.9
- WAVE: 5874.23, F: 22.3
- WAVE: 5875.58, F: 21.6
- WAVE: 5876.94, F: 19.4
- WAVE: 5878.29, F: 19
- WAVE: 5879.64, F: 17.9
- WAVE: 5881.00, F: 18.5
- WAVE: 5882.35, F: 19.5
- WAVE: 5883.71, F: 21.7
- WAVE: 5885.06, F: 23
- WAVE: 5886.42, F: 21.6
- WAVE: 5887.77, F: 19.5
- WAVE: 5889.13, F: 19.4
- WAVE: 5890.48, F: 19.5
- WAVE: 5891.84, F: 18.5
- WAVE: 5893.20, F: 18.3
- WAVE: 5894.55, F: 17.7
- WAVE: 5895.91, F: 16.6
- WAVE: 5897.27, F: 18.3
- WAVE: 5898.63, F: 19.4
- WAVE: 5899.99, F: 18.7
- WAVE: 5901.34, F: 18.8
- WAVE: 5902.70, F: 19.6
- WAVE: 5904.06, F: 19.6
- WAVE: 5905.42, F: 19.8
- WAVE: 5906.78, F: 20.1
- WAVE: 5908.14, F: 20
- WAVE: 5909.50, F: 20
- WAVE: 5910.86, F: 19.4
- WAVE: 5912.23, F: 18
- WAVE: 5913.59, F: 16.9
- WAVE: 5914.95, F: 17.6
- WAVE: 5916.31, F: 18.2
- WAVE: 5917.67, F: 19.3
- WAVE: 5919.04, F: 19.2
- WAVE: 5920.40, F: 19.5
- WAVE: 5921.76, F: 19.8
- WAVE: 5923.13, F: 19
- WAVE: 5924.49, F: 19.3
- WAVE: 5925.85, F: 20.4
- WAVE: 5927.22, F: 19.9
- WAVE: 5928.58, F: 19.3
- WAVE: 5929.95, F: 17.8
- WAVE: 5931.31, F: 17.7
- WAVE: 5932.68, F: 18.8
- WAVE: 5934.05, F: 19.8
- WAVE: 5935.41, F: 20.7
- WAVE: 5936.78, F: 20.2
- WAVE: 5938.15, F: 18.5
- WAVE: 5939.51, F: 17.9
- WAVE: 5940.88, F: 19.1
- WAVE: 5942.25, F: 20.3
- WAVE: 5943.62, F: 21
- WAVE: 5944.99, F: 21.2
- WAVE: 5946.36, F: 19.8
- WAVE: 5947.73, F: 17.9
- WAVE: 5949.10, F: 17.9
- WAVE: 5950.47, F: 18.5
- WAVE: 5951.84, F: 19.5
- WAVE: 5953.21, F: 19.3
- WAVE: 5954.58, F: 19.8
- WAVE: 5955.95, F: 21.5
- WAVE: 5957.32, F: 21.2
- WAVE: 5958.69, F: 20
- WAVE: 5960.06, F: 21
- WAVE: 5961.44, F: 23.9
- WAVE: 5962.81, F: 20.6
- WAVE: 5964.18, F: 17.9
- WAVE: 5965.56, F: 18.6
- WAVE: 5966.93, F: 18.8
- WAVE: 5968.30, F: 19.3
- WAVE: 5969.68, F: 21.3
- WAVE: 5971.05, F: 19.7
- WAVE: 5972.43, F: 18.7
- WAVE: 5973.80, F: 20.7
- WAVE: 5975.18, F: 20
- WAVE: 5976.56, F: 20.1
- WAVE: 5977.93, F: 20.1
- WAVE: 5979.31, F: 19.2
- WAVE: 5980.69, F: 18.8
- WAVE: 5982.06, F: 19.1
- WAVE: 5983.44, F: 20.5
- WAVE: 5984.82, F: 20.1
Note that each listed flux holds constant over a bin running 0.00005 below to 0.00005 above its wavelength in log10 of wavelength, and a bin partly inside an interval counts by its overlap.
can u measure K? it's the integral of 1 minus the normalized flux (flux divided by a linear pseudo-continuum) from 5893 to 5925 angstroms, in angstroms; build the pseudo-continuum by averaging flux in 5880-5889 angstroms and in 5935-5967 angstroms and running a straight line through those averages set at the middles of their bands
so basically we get 2.1 angstroms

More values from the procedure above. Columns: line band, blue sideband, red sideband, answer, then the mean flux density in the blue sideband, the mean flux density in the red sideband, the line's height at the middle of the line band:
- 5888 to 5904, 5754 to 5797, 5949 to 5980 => 1.0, 19.9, 19.9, 19.9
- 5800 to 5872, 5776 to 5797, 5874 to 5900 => -4.7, 18.9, 19.5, 19.2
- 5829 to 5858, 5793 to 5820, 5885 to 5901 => -1.3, 20.1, 19.1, 19.7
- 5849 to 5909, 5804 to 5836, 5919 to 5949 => -0.6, 20.4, 19.4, 19.9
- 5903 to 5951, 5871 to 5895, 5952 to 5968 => 2.2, 20.1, 20.2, 20.2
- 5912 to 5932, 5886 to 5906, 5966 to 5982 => 0.4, 19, 19.7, 19.2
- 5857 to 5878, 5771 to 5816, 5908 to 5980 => -1.2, 19.7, 19.5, 19.6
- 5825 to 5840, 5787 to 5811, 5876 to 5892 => -0.6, 19.8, 19.9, 19.8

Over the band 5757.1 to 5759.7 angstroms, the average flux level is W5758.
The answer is 22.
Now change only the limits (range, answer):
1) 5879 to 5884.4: 19.4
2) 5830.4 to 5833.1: 20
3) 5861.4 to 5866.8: 20.1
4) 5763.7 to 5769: 19.6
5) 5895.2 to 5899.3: 18.1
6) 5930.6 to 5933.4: 18.2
